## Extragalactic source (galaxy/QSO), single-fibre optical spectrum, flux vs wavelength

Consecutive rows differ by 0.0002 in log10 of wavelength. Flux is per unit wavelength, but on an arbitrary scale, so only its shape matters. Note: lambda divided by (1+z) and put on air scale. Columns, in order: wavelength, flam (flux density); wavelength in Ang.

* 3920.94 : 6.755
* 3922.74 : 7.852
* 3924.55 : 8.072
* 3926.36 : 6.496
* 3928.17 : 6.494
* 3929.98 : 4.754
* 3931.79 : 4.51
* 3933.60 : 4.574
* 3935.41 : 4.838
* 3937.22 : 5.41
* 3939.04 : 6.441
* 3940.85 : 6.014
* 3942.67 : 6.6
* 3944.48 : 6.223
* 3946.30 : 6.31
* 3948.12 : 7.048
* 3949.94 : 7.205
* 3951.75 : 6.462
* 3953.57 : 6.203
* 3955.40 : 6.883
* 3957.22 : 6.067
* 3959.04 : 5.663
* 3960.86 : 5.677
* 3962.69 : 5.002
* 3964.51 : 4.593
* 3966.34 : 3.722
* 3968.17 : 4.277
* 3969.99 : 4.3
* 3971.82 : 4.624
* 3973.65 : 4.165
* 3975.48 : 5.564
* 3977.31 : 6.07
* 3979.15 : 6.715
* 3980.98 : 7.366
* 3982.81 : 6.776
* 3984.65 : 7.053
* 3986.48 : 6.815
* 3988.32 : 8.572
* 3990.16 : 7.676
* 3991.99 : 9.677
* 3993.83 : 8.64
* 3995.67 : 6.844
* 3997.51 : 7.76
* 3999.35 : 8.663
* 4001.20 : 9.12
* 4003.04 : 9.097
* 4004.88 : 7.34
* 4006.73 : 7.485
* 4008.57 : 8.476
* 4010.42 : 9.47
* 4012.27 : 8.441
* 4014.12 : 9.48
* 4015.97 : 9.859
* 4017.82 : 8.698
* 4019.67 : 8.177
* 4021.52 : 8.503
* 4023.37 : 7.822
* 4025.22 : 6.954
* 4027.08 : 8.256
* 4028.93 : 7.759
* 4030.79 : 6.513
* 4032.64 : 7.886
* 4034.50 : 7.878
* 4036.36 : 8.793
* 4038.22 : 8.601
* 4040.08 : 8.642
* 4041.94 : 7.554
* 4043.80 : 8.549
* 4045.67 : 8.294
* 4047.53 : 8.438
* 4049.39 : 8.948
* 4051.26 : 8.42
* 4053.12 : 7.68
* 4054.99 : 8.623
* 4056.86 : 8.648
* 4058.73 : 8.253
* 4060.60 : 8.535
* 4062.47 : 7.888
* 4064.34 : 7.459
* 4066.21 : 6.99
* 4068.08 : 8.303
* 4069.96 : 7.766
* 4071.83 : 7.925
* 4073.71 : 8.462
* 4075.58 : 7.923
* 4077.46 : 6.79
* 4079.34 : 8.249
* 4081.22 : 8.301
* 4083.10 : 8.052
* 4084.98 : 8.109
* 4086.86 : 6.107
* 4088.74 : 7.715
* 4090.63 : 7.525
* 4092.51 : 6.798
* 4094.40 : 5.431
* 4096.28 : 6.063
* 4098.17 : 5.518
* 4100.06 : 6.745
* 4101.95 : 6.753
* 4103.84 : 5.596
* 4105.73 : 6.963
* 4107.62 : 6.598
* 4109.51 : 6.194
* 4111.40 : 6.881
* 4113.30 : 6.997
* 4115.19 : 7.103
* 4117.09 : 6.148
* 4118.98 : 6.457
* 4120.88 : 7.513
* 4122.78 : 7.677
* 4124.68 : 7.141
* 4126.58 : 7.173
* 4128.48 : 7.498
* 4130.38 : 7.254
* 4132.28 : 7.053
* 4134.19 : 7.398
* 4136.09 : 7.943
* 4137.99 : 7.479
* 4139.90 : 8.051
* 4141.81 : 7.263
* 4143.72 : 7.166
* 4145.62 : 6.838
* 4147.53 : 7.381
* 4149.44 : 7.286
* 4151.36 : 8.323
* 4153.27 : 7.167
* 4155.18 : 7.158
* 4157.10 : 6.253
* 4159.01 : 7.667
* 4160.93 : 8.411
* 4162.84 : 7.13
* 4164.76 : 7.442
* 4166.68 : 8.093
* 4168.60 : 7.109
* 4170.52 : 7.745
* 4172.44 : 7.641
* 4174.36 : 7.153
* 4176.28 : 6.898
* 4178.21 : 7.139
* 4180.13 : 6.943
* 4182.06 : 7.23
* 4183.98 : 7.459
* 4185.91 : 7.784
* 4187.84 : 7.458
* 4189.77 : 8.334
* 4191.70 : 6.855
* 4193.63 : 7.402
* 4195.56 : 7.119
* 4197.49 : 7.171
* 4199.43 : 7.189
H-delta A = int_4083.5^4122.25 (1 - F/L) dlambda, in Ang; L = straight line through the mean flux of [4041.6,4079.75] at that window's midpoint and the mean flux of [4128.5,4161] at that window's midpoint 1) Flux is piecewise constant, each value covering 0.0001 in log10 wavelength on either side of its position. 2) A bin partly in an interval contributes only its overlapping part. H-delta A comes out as 5.24 Ang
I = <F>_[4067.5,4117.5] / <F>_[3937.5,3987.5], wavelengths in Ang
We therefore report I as 1.20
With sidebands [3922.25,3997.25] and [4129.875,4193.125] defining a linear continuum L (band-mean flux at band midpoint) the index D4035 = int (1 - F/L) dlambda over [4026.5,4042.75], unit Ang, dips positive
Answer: -3.2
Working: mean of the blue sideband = 6.21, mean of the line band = 7.99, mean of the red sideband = 7.41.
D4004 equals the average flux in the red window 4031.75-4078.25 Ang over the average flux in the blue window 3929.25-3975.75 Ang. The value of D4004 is 1.48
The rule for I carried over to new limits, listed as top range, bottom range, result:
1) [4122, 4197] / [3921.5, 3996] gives 1.19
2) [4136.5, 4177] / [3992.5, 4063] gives 0.89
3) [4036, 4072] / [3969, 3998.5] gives 1.21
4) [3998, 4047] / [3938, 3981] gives 1.44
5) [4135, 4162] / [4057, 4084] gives 0.94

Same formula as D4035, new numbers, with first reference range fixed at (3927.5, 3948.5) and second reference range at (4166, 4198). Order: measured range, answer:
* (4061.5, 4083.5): -4.0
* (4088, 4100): 0.5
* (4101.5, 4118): 0.8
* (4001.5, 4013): -4.1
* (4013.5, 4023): -3.9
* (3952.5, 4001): -3.2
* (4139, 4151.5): -0.5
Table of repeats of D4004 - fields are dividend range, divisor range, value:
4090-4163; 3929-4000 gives 1.13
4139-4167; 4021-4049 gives 0.92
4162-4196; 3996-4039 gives 0.89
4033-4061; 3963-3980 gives 1.71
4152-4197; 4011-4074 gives 0.90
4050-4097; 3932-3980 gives 1.37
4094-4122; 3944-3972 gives 1.15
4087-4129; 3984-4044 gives 0.82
